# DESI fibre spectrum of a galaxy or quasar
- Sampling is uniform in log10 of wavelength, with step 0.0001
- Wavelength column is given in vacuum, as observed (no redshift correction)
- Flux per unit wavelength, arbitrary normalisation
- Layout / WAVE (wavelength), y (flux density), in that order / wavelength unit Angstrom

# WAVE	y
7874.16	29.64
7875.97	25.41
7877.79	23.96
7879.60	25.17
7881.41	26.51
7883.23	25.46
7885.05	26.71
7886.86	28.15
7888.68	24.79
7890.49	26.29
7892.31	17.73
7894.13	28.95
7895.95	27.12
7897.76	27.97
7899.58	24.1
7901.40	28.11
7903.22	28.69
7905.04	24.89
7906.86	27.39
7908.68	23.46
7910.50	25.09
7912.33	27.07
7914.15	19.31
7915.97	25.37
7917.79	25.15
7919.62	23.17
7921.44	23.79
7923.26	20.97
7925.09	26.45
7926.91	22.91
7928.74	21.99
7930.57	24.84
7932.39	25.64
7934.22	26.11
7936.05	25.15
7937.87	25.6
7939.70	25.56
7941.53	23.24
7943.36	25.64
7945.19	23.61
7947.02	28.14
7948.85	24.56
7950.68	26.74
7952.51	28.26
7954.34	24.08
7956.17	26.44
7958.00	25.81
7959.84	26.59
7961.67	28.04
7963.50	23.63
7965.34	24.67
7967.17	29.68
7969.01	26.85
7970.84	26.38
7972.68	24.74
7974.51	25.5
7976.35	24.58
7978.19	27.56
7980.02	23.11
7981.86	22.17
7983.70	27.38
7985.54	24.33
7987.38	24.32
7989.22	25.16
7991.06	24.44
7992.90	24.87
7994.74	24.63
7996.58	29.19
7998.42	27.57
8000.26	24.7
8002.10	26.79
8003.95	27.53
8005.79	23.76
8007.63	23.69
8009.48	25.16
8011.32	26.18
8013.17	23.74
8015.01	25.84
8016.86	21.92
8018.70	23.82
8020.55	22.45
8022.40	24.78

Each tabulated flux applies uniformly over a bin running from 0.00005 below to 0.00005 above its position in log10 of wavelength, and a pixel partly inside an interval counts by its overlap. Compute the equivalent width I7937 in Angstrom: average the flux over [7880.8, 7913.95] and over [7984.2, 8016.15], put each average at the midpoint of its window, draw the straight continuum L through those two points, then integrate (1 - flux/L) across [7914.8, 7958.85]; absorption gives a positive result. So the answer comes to 1.3 Angstrom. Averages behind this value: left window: 25.9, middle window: 24.9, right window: 25.4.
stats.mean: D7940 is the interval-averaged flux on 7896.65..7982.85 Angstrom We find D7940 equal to 25.3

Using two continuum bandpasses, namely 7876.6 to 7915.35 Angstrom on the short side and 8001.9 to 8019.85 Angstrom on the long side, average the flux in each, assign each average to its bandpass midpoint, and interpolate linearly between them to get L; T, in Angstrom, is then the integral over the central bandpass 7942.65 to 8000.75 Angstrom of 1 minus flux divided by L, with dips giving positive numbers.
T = -1.7 Angstrom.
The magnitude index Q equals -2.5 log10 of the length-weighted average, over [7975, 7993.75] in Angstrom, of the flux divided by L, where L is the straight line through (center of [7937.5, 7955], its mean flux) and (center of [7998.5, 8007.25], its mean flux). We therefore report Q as 0.04 mag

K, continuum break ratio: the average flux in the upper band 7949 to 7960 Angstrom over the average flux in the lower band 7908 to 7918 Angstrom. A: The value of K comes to 1.1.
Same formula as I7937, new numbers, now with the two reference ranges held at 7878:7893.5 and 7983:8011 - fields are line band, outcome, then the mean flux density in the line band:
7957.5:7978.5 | -0.6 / 26.1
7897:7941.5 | 0.6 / 24.9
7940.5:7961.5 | -0.4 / 25.8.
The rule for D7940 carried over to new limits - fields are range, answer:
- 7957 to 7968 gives 26.4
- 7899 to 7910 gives 26.1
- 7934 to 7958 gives 25.6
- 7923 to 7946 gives 24.5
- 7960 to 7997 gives 25.5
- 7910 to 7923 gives 23.9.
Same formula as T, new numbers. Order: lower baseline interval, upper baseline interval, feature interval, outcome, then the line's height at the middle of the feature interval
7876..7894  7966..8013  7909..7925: 0.9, 25.3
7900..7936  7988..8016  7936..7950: -0.1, 25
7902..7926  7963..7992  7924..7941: 0.0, 24.9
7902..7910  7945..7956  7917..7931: 1.3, 26.1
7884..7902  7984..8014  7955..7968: -0.4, 25.6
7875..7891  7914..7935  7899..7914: -0.6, 24.8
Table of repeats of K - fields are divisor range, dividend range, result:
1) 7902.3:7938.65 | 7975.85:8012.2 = 1.03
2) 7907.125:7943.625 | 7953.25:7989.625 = 1.05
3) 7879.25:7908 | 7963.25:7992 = 0.97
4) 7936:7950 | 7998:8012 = 1.02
